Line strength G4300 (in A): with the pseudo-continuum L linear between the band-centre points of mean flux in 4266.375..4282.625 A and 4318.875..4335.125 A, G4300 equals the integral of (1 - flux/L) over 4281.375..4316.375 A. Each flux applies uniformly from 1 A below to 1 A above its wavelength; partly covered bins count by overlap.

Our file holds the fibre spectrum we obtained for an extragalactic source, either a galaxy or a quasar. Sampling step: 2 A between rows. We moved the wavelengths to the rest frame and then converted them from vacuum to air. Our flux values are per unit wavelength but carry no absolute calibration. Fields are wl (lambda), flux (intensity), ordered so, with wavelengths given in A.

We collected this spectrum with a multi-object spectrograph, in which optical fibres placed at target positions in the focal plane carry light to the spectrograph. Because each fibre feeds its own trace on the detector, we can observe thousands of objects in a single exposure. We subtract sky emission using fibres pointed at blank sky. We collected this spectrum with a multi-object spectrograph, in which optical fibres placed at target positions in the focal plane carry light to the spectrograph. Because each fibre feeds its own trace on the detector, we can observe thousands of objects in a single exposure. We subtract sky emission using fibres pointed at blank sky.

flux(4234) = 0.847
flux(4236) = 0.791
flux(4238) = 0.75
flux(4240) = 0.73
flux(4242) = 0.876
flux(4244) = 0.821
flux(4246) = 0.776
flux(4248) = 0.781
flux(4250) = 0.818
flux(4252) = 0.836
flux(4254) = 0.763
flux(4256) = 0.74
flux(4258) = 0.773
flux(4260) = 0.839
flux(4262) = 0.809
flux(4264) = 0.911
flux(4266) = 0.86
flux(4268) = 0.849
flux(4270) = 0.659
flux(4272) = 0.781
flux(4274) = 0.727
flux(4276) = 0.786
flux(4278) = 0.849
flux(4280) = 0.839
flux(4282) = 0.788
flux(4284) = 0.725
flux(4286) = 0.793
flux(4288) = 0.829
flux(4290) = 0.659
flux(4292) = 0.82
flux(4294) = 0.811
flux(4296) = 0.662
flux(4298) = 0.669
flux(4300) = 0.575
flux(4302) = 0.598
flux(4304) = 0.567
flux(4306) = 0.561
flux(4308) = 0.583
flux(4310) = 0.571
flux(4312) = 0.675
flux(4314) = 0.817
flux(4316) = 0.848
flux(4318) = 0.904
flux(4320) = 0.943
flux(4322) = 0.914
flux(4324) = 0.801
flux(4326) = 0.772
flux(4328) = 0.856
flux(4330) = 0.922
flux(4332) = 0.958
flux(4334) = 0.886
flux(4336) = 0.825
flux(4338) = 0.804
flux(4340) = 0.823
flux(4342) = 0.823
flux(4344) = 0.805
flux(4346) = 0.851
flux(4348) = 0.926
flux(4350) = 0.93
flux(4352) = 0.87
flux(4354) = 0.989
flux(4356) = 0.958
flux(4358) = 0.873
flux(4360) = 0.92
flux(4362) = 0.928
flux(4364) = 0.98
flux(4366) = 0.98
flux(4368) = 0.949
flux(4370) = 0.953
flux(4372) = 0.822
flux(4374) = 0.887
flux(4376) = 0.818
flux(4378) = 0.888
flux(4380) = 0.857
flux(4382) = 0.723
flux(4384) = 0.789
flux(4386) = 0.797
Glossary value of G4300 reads 5.7 A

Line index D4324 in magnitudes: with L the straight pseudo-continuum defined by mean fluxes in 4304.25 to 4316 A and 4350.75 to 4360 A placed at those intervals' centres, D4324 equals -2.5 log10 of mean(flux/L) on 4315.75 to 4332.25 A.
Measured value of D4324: -0.192 mag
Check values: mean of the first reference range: 0.654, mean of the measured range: 0.878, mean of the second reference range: 0.922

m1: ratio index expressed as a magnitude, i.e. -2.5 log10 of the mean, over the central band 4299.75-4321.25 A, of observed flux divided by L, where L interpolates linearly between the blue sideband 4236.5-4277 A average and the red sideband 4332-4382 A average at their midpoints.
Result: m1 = 0.20 mag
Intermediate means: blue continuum 0.794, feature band 0.701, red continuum 0.887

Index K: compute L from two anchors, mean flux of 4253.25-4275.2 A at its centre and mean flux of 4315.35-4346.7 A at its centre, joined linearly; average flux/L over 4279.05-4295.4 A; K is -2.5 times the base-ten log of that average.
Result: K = 0.05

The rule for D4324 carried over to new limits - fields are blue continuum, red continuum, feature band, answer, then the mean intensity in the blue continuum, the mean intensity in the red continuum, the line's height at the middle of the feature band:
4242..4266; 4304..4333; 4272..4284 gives 0.02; 0.811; 0.787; 0.802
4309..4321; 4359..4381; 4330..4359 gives -0.03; 0.793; 0.907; 0.854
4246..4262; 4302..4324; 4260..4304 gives 0.01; 0.793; 0.735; 0.765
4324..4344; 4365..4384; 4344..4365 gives -0.07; 0.847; 0.871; 0.859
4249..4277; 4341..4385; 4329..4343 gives 0.00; 0.796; 0.887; 0.863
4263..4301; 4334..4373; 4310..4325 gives 0.01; 0.768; 0.895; 0.831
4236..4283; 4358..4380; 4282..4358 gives 0.09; 0.798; 0.908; 0.859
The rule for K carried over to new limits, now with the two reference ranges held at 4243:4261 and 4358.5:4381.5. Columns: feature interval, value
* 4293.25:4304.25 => 0.28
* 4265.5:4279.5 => 0.04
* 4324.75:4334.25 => -0.01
